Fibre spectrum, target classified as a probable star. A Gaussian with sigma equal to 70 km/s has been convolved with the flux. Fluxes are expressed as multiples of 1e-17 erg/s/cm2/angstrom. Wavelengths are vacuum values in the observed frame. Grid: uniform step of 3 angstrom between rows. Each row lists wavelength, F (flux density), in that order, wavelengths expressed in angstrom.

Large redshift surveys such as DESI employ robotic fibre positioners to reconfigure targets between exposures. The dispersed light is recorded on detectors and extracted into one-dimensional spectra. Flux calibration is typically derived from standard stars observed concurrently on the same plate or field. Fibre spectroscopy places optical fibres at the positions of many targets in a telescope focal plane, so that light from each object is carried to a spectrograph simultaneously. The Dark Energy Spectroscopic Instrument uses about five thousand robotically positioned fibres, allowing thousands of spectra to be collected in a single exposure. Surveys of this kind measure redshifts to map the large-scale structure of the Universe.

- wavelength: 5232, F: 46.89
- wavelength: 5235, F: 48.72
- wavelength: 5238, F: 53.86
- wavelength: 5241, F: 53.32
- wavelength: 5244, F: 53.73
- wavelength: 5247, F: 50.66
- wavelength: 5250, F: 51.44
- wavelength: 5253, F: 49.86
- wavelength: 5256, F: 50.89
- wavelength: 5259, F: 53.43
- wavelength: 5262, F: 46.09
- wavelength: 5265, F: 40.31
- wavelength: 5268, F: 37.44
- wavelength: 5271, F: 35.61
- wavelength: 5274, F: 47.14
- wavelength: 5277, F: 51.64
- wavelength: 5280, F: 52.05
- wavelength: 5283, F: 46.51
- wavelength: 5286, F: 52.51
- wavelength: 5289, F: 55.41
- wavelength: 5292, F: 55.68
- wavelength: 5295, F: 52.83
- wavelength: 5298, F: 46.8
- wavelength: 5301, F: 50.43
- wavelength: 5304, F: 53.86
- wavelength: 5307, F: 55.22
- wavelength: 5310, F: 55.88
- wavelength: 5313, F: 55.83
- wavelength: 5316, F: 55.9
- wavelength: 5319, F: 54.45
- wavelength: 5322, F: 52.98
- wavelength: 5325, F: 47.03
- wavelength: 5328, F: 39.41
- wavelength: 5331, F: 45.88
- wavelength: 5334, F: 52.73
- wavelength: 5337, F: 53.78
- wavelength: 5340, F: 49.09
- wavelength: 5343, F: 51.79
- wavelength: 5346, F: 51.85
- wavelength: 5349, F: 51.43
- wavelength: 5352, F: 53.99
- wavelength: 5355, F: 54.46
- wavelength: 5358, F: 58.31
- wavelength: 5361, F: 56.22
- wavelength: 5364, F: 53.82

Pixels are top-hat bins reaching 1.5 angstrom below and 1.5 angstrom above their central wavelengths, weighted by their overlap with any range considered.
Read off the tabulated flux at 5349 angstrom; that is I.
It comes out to 51.43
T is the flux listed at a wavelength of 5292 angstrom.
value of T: 55.68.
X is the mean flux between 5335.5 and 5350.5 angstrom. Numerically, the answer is 51.6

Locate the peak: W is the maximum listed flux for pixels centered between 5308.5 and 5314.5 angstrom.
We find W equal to 55.88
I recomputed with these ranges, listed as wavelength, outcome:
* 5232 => 46.89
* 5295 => 52.83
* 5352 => 53.99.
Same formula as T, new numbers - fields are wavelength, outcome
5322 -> 52.98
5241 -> 53.32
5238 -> 53.86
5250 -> 51.44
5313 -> 55.83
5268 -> 37.44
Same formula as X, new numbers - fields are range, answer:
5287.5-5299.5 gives 52.7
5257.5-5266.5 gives 46.6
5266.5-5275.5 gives 40.1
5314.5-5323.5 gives 54.4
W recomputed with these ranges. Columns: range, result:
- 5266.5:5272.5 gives 37.44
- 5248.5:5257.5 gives 51.44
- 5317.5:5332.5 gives 54.45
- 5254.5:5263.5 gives 53.43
